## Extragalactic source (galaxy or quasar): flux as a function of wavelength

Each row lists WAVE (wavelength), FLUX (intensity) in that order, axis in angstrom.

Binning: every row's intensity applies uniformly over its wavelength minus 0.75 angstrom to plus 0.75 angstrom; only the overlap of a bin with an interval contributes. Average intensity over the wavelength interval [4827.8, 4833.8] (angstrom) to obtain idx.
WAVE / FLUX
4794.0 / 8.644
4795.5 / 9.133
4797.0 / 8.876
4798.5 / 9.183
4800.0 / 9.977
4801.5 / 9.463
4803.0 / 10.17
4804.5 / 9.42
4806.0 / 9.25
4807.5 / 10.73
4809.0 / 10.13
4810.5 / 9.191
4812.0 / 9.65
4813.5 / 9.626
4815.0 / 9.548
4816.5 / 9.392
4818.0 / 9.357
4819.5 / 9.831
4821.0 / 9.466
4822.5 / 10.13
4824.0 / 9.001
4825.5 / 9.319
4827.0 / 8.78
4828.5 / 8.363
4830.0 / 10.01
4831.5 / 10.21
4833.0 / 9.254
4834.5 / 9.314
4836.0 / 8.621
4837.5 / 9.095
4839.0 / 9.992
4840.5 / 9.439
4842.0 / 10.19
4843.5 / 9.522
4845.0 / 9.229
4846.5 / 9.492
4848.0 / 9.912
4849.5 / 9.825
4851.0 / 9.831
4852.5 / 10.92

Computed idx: 9.47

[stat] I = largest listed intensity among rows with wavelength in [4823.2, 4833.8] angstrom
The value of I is 10.21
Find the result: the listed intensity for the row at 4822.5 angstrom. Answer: 10.13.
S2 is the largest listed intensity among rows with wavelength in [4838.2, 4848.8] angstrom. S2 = 10.19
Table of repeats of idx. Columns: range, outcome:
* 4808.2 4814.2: 9.66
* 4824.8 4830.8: 9.13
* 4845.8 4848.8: 9.71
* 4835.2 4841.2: 9.29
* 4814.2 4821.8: 9.52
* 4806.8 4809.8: 10.4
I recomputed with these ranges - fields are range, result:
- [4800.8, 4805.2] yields 10.17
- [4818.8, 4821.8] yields 9.831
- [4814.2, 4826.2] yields 10.13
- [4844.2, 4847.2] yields 9.492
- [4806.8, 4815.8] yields 10.73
